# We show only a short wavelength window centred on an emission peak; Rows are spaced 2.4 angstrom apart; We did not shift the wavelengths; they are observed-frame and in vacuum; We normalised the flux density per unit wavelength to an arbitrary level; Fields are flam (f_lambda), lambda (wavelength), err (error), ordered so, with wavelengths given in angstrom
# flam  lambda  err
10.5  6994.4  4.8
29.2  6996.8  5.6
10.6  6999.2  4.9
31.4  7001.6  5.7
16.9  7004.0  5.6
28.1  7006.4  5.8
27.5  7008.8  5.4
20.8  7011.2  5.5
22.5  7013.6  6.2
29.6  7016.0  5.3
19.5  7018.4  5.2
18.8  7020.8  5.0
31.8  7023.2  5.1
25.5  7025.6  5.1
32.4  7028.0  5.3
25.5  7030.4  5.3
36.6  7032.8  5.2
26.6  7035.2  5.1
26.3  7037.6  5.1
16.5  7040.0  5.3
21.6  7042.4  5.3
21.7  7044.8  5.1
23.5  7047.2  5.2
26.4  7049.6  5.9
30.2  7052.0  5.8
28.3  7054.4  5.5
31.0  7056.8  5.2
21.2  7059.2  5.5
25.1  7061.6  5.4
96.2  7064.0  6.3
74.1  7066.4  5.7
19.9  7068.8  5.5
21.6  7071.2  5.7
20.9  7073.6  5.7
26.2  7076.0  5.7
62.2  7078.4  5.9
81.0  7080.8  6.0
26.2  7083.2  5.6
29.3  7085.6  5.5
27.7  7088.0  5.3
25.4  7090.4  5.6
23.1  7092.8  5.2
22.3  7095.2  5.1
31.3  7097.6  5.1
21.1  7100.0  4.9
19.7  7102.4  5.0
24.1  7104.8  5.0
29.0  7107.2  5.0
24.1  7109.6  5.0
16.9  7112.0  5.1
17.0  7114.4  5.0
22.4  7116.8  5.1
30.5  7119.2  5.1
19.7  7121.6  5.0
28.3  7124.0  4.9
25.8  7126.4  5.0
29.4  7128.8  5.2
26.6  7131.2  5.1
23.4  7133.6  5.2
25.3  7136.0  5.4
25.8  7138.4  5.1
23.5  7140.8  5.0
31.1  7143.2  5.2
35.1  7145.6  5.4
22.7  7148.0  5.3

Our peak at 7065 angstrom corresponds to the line [S II] 6716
